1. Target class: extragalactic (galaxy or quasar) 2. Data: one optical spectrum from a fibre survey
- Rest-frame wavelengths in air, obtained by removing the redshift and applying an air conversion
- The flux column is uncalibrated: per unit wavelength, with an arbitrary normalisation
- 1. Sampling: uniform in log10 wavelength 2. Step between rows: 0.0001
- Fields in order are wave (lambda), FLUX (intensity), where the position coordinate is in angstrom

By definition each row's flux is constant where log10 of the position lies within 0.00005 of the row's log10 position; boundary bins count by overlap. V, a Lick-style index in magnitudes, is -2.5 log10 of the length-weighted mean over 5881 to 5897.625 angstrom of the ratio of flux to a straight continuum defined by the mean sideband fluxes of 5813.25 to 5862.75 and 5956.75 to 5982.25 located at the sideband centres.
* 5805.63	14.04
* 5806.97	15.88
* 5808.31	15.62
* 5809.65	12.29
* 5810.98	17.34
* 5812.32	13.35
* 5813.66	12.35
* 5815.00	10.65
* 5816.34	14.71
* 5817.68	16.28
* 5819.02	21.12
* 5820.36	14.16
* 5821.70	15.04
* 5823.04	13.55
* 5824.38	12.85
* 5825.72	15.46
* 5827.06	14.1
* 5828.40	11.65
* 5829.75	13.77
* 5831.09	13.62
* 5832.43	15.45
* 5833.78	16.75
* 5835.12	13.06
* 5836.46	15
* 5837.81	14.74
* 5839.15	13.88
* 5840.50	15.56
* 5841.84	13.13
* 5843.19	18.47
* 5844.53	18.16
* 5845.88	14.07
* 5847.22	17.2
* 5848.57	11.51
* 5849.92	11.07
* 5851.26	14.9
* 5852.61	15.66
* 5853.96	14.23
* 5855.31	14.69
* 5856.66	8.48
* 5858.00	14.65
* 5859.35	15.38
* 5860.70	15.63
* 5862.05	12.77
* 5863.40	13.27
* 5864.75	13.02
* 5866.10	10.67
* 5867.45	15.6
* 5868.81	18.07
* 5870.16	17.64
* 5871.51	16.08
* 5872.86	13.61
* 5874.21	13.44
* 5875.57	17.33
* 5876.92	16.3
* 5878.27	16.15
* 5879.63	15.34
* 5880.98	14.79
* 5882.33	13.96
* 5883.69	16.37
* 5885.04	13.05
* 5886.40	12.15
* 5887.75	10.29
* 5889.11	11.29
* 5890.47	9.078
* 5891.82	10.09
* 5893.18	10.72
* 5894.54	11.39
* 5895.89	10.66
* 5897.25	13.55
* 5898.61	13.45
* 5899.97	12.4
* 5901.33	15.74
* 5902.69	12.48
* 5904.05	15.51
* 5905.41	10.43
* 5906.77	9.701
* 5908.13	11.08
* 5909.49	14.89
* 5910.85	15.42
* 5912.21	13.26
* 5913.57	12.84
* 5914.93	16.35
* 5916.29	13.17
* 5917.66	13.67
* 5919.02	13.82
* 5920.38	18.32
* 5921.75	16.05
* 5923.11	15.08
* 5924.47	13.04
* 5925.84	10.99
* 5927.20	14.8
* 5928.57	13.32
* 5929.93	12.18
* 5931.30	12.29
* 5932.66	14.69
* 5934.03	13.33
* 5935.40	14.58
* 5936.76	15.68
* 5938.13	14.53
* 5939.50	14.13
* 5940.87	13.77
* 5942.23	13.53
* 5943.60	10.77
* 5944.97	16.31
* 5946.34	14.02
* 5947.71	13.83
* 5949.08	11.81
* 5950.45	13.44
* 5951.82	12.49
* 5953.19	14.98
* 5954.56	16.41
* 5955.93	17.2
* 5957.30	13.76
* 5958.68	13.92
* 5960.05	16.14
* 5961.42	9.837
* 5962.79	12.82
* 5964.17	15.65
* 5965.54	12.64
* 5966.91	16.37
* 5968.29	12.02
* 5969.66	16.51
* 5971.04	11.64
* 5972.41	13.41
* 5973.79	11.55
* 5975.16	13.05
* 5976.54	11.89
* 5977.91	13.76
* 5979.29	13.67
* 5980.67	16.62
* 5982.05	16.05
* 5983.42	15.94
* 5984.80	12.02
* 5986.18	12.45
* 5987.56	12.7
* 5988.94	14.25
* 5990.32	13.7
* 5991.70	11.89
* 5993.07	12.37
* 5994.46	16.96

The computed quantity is 0.182 mag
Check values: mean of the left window 14.4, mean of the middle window 12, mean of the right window 13.7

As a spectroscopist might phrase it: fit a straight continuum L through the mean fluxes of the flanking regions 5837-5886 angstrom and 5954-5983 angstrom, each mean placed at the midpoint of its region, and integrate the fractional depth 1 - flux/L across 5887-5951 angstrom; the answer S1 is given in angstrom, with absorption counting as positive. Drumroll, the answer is 4.93 angstrom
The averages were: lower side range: 14.7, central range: 13.2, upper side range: 14.1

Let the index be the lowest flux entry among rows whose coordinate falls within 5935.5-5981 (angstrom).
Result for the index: 9.837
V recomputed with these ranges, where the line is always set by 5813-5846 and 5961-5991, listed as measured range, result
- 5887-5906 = 0.19 mag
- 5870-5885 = -0.07 mag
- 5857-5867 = 0.07 mag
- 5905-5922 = 0.02 mag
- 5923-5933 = 0.06 mag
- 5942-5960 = -0.03 mag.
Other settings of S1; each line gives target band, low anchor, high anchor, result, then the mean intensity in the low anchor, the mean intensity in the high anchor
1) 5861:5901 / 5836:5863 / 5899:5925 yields 1.65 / 14.4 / 13.9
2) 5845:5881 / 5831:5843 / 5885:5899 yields -3.98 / 14.8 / 11.3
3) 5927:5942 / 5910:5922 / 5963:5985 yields 0.60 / 14.7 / 13.9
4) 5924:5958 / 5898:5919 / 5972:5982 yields -0.93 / 13.4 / 13.6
